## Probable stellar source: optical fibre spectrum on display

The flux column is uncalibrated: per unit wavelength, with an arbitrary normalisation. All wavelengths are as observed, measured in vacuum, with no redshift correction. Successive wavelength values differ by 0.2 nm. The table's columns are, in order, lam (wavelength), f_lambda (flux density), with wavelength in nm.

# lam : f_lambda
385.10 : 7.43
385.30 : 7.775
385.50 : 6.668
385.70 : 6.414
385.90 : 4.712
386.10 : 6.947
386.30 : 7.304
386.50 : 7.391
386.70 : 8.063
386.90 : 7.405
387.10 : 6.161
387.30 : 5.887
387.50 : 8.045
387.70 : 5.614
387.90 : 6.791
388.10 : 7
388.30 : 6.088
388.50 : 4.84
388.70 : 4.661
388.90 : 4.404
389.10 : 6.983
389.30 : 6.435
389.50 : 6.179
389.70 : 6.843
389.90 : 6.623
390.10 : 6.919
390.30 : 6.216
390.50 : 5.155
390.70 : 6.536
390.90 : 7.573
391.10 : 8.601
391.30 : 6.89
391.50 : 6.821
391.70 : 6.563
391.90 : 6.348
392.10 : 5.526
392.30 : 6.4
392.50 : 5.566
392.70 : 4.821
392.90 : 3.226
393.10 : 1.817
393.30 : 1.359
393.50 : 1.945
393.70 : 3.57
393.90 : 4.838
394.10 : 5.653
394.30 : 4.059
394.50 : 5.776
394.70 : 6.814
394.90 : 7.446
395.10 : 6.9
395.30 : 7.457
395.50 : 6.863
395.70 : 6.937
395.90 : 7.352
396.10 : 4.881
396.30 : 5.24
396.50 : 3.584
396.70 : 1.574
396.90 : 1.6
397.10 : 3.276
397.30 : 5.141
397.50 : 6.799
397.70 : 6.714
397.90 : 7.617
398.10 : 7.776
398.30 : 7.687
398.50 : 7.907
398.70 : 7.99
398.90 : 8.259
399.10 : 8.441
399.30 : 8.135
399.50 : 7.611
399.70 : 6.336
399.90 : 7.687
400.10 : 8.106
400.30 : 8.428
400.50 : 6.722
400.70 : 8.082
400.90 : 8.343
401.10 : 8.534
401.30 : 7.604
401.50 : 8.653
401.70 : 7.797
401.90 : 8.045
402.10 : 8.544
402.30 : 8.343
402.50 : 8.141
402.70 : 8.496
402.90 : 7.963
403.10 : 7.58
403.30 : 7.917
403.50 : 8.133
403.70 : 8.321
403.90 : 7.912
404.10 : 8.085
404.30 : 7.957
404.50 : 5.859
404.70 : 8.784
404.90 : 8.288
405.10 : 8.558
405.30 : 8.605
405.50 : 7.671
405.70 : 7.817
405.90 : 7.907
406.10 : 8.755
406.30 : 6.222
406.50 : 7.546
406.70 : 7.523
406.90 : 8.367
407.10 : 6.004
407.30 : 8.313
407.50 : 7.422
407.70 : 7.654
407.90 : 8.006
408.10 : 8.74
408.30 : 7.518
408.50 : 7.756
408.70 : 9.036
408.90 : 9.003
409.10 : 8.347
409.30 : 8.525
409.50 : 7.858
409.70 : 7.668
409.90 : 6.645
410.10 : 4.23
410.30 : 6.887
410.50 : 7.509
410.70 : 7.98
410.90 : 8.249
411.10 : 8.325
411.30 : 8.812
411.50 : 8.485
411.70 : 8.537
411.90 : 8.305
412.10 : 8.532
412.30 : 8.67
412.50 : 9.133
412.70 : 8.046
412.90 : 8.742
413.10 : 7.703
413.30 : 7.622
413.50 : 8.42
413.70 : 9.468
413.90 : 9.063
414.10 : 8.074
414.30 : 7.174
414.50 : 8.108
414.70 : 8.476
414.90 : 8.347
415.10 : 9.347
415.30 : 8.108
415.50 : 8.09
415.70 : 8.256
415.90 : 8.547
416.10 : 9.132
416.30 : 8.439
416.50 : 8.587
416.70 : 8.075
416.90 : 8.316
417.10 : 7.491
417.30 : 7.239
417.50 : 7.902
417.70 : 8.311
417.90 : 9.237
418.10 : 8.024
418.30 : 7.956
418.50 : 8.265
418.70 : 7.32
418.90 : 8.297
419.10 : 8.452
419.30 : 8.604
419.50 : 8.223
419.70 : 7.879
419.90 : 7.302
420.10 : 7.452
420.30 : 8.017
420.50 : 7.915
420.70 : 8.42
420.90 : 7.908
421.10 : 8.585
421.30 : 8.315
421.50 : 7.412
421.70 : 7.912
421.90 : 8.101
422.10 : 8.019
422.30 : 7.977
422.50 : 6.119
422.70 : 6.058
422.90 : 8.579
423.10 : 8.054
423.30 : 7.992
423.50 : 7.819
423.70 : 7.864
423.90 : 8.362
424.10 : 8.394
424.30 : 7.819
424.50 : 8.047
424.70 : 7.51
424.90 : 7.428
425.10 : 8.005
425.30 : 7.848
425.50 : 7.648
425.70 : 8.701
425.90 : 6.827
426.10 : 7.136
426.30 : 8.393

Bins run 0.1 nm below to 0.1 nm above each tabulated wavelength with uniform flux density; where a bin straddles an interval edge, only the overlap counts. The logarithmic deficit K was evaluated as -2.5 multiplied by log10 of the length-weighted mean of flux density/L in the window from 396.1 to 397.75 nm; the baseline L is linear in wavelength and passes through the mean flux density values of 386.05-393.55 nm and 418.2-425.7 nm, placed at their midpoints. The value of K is 0.46 mag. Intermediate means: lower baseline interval 6.02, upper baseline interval 7.9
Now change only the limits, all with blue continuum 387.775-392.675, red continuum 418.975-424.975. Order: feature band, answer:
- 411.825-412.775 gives -0.16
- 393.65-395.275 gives 0.13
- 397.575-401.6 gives -0.16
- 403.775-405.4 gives -0.14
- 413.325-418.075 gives -0.10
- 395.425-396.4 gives 0.06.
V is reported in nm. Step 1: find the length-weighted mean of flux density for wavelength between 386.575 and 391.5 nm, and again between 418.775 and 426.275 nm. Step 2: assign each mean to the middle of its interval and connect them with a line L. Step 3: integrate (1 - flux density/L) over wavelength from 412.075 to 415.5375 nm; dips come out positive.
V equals -0.408 nm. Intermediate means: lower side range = 6.51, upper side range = 7.87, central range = 8.4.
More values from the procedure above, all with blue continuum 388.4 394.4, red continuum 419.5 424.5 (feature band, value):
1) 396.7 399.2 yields -0.18 nm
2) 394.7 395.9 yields -0.28 nm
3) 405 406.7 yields -0.33 nm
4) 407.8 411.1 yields -0.43 nm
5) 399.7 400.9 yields -0.31 nm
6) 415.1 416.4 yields -0.20 nm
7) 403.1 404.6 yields -0.30 nm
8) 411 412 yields -0.21 nm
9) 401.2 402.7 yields -0.46 nm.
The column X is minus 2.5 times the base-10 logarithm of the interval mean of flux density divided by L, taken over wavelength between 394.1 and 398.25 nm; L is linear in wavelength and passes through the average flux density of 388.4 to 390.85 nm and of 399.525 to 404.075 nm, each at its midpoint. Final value 0.23 mag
